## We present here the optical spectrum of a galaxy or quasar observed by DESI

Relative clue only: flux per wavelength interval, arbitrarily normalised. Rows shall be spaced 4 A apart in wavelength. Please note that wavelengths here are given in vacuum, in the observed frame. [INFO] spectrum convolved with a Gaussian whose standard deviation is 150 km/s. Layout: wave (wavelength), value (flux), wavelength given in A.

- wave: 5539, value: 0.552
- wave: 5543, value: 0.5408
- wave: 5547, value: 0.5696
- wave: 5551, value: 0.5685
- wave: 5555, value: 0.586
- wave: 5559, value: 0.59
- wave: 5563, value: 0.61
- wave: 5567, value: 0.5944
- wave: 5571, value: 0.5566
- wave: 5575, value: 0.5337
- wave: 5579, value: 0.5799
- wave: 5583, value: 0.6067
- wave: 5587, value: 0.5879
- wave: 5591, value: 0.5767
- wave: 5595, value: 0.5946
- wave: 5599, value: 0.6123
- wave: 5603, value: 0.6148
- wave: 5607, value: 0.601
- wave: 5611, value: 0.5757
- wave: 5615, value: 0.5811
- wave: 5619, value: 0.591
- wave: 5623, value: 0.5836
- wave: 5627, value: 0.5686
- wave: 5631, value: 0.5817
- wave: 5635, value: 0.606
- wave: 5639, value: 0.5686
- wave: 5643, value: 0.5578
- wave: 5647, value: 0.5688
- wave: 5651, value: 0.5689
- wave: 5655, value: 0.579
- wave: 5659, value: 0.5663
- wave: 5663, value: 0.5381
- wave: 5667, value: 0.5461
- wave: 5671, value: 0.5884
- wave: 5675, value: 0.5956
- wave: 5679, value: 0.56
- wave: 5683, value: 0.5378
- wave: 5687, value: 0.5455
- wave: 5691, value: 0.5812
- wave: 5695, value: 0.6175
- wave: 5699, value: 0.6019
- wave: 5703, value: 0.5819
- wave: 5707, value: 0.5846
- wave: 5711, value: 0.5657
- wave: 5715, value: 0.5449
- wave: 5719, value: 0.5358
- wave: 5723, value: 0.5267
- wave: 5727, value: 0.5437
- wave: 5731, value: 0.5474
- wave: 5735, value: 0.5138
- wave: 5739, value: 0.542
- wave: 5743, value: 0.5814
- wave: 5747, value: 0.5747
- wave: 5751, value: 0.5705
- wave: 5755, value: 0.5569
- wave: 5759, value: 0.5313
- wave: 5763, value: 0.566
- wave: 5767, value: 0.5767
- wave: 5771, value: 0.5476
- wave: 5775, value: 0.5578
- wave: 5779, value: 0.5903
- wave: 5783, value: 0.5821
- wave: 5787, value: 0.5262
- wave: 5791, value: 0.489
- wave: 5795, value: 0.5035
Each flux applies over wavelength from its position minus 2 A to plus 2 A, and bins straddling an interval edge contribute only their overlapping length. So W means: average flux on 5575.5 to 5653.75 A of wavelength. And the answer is 0.585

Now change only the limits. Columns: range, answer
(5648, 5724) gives 0.567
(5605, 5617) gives 0.586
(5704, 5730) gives 0.551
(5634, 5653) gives 0.572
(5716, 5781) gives 0.554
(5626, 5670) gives 0.569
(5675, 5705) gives 0.576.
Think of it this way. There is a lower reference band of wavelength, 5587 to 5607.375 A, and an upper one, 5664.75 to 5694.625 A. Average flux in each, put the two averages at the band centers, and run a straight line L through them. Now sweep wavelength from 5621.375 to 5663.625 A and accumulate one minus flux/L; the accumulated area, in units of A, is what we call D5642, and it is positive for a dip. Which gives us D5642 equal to 0.7 A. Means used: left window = 0.599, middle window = 0.573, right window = 0.568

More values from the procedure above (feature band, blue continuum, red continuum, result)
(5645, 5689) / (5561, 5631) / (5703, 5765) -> 0.5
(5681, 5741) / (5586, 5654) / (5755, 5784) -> 1.4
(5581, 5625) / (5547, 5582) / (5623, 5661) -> -1.3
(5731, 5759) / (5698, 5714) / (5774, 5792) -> 0.6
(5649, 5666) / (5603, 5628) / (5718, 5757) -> 0.3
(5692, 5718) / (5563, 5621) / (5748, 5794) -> -0.7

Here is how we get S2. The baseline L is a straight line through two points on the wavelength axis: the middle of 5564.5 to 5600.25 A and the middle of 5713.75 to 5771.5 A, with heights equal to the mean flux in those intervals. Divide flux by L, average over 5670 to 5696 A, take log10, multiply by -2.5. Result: -0.02 mag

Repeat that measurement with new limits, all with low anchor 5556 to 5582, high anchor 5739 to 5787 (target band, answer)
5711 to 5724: 0.05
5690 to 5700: -0.06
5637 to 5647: 0.02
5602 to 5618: -0.03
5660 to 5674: 0.02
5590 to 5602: -0.04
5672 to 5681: -0.02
